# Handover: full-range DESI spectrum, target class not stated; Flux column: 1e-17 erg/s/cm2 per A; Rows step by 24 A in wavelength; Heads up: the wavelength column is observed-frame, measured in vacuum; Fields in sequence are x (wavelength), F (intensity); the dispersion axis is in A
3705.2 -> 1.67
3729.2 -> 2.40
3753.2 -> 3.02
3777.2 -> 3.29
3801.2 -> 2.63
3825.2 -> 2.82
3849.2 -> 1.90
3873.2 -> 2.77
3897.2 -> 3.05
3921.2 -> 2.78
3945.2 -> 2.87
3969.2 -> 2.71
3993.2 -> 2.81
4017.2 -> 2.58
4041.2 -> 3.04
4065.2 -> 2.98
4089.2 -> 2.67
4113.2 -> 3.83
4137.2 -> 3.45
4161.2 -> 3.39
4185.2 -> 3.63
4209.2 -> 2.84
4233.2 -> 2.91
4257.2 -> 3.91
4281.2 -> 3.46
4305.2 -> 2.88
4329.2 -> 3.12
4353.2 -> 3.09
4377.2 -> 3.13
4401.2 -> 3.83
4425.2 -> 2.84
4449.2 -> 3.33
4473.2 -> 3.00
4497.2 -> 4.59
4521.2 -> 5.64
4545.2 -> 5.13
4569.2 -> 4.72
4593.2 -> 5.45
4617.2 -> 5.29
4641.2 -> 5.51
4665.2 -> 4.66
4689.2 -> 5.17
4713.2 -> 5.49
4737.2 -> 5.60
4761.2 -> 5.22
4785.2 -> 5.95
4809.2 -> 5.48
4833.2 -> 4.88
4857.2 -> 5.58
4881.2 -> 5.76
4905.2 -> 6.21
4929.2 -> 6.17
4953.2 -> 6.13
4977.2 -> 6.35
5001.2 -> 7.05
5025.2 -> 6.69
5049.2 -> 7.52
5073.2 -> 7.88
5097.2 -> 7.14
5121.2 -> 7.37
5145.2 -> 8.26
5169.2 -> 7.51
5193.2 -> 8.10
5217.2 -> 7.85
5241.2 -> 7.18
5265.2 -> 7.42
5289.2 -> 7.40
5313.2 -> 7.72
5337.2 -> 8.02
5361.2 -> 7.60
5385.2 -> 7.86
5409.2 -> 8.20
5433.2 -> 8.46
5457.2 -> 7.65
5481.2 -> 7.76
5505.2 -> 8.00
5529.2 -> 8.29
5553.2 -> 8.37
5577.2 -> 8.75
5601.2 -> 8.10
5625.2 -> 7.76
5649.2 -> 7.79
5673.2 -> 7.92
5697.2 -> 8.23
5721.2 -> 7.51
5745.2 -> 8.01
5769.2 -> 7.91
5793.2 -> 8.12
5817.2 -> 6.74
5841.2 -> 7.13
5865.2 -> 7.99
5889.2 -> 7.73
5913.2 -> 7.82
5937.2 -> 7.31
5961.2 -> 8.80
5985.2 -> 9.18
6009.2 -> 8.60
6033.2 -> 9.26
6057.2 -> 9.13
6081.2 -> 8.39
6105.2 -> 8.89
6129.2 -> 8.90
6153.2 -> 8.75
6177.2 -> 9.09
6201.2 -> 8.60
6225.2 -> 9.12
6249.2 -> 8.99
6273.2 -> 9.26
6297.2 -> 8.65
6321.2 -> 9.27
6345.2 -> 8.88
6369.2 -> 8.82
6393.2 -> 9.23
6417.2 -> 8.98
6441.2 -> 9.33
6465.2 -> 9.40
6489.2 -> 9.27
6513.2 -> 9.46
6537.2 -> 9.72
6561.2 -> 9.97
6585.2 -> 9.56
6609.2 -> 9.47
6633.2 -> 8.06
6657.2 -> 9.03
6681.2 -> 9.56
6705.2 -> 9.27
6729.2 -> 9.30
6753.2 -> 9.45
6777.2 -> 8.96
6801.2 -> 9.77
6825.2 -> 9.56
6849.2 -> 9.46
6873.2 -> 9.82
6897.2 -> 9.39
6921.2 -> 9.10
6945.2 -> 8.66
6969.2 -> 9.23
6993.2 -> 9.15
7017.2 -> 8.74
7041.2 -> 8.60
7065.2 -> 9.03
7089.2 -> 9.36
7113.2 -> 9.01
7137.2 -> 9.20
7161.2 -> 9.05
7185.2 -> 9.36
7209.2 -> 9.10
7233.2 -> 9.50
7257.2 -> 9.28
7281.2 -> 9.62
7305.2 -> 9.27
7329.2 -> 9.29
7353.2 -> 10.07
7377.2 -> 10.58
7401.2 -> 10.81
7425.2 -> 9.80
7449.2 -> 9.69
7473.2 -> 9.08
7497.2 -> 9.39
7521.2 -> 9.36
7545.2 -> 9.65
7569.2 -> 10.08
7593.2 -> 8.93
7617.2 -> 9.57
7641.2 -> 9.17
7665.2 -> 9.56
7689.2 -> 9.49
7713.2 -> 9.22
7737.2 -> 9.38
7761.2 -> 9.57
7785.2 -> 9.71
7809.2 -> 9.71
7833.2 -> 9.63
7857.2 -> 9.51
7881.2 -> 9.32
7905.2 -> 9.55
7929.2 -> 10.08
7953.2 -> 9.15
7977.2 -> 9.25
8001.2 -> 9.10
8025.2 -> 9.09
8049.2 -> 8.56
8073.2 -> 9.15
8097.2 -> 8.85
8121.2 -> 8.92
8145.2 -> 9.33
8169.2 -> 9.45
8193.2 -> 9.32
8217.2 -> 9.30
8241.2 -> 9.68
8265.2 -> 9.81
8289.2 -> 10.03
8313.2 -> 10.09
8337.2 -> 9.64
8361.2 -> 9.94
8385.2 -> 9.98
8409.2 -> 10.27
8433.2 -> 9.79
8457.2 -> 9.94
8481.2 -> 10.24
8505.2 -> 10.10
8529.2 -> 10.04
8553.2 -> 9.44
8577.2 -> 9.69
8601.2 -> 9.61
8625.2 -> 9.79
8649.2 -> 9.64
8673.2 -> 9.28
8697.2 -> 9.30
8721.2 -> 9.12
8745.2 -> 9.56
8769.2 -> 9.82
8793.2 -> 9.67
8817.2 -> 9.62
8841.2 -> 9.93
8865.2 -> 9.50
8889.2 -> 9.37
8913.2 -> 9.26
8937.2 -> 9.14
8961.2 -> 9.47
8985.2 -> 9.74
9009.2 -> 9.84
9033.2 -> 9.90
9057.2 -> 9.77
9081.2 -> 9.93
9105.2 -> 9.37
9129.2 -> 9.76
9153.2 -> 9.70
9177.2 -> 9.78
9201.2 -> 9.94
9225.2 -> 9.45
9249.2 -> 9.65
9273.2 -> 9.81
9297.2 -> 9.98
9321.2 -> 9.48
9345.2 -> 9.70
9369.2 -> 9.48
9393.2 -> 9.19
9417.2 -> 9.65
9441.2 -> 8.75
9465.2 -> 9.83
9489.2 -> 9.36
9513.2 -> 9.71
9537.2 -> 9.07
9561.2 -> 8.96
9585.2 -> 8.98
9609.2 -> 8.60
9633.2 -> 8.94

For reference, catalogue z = 0.126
